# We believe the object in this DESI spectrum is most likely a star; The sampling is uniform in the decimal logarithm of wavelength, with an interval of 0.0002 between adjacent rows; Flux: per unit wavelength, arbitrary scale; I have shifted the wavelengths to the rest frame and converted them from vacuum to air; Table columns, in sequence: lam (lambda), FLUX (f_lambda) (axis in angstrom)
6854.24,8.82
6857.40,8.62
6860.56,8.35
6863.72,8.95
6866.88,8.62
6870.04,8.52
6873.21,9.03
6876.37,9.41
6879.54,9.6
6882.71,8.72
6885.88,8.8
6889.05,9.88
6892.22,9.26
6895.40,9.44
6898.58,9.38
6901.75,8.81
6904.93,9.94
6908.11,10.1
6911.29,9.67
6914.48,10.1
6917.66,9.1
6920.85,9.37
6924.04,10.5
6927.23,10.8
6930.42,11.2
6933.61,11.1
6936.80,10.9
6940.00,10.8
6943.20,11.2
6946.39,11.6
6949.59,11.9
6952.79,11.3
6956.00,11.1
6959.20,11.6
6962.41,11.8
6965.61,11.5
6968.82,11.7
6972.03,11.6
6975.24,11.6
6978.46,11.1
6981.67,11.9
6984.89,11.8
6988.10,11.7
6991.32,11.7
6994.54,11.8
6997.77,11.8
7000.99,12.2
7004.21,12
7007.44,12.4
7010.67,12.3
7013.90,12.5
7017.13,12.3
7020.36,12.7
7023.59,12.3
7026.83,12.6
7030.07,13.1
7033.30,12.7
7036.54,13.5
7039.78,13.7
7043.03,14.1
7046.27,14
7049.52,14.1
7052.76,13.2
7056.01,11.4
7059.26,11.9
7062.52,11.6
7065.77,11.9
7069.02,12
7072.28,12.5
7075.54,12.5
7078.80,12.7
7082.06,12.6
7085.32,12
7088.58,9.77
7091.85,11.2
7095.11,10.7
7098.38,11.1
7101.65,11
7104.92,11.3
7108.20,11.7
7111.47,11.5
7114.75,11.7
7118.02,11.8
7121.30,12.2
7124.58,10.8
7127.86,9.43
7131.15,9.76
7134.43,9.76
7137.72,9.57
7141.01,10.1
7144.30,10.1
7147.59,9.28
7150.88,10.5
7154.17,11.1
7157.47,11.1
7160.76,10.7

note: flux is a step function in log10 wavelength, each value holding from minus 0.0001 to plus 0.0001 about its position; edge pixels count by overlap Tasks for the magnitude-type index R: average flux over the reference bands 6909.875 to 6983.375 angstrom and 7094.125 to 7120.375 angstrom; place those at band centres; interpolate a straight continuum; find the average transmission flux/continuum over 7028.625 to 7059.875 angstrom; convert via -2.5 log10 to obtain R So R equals -0.18 mag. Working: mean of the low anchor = 11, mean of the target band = 13.2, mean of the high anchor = 11.4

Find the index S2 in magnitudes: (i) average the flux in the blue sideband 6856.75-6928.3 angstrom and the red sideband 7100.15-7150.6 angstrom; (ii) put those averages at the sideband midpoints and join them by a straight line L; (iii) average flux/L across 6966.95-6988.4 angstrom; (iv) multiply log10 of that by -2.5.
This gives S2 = -0.182 mag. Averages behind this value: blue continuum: 9.35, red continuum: 10.7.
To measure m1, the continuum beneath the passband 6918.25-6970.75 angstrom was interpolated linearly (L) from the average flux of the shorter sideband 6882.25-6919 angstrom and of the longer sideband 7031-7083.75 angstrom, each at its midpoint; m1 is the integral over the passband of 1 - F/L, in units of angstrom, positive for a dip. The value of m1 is -3.6 angstrom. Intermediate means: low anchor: 9.46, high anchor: 12.8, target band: 11.1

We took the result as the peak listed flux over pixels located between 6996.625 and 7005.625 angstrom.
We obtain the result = 12.2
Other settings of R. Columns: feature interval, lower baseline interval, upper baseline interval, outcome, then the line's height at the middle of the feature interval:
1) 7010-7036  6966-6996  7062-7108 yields -0.09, 11.6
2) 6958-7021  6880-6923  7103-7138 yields -0.18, 10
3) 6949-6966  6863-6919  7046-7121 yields -0.13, 10.2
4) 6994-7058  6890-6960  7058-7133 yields -0.16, 11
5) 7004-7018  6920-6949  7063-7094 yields -0.08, 11.4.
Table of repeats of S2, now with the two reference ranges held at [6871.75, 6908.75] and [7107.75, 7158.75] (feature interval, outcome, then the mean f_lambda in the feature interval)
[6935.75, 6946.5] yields -0.153 mag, 11.1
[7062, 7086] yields -0.188 mag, 12.3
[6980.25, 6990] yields -0.196 mag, 11.8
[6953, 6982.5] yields -0.181 mag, 11.5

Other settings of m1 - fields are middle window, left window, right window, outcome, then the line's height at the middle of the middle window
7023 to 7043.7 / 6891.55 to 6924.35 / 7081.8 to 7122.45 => -4.6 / 10.7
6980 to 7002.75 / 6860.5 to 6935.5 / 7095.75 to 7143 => -3.9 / 10.1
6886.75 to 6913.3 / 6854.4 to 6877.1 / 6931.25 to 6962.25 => 0.8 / 9.84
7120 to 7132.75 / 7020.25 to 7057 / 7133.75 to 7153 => -0.1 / 10.4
